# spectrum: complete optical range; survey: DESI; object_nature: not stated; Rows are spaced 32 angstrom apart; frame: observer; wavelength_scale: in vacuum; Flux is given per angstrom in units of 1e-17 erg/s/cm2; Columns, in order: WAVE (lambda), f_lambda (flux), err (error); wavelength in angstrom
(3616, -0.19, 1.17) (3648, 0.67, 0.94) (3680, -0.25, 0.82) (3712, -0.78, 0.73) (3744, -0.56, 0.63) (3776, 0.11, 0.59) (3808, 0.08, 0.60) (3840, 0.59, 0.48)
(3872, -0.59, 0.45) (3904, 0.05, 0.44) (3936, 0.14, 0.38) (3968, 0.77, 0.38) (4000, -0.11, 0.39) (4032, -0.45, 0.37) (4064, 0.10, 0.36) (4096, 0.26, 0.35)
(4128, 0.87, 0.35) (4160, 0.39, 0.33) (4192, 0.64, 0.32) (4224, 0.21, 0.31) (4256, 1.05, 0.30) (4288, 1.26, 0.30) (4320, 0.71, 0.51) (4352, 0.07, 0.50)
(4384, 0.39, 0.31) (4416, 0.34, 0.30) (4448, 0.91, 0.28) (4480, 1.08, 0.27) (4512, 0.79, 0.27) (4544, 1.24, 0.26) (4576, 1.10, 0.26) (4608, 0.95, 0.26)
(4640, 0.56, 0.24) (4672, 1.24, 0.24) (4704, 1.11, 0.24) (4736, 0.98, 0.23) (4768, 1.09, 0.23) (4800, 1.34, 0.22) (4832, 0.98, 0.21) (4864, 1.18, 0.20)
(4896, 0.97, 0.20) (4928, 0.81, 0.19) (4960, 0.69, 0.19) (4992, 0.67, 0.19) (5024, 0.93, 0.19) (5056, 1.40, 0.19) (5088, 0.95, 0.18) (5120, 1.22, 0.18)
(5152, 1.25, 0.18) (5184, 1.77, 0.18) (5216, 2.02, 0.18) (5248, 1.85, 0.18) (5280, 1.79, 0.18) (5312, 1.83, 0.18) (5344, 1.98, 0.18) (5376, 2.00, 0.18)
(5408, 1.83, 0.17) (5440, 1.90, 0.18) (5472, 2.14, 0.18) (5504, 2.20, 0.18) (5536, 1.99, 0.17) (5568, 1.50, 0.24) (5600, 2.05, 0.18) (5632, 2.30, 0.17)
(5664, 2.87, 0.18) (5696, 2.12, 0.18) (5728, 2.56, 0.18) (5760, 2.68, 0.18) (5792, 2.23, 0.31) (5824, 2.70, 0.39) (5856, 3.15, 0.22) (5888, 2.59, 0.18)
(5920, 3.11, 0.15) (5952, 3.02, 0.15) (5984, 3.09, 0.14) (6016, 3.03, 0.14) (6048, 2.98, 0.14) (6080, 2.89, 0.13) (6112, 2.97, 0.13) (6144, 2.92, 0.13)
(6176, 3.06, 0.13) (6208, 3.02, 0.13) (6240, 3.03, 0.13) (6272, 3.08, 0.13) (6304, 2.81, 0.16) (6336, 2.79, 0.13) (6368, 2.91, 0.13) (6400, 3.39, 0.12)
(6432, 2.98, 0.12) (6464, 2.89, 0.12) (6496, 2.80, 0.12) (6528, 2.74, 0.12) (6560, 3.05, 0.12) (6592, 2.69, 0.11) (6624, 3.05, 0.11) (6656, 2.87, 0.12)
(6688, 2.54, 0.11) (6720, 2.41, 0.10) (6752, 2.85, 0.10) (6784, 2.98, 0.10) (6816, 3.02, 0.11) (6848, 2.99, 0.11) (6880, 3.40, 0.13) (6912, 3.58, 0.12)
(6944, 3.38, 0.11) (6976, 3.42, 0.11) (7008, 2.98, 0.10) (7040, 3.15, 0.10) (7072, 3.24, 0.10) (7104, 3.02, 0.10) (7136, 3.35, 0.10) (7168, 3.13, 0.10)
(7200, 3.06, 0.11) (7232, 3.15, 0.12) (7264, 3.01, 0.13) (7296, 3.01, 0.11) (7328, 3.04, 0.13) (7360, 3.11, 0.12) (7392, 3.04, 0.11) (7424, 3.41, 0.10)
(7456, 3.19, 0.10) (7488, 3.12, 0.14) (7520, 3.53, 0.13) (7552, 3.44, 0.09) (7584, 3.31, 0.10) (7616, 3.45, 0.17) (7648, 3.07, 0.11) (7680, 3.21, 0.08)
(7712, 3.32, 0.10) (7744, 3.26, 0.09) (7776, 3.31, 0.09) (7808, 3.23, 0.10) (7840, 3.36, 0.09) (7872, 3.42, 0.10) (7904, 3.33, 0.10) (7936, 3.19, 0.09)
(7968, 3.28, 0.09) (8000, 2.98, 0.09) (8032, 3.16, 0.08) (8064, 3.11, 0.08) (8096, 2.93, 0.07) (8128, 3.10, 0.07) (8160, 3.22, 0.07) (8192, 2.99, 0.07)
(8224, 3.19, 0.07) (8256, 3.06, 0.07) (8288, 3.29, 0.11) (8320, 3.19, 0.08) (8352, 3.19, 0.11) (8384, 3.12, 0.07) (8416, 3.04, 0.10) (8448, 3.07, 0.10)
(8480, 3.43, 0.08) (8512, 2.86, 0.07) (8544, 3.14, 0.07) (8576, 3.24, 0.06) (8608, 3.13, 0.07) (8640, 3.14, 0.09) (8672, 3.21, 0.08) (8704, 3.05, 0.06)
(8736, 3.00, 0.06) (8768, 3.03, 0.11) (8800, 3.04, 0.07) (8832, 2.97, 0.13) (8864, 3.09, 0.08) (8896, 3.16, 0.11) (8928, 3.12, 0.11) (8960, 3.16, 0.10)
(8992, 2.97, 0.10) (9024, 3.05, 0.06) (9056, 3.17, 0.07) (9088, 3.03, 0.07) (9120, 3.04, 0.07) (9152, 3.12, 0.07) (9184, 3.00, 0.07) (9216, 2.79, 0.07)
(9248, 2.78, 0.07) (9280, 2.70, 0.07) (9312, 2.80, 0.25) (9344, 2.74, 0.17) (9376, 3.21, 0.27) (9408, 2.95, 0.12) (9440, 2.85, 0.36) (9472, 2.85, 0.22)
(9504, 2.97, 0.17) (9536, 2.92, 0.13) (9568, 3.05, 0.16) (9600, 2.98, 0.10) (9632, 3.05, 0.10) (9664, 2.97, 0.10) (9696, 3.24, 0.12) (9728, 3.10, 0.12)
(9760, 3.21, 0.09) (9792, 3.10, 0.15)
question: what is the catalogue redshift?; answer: 0.296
